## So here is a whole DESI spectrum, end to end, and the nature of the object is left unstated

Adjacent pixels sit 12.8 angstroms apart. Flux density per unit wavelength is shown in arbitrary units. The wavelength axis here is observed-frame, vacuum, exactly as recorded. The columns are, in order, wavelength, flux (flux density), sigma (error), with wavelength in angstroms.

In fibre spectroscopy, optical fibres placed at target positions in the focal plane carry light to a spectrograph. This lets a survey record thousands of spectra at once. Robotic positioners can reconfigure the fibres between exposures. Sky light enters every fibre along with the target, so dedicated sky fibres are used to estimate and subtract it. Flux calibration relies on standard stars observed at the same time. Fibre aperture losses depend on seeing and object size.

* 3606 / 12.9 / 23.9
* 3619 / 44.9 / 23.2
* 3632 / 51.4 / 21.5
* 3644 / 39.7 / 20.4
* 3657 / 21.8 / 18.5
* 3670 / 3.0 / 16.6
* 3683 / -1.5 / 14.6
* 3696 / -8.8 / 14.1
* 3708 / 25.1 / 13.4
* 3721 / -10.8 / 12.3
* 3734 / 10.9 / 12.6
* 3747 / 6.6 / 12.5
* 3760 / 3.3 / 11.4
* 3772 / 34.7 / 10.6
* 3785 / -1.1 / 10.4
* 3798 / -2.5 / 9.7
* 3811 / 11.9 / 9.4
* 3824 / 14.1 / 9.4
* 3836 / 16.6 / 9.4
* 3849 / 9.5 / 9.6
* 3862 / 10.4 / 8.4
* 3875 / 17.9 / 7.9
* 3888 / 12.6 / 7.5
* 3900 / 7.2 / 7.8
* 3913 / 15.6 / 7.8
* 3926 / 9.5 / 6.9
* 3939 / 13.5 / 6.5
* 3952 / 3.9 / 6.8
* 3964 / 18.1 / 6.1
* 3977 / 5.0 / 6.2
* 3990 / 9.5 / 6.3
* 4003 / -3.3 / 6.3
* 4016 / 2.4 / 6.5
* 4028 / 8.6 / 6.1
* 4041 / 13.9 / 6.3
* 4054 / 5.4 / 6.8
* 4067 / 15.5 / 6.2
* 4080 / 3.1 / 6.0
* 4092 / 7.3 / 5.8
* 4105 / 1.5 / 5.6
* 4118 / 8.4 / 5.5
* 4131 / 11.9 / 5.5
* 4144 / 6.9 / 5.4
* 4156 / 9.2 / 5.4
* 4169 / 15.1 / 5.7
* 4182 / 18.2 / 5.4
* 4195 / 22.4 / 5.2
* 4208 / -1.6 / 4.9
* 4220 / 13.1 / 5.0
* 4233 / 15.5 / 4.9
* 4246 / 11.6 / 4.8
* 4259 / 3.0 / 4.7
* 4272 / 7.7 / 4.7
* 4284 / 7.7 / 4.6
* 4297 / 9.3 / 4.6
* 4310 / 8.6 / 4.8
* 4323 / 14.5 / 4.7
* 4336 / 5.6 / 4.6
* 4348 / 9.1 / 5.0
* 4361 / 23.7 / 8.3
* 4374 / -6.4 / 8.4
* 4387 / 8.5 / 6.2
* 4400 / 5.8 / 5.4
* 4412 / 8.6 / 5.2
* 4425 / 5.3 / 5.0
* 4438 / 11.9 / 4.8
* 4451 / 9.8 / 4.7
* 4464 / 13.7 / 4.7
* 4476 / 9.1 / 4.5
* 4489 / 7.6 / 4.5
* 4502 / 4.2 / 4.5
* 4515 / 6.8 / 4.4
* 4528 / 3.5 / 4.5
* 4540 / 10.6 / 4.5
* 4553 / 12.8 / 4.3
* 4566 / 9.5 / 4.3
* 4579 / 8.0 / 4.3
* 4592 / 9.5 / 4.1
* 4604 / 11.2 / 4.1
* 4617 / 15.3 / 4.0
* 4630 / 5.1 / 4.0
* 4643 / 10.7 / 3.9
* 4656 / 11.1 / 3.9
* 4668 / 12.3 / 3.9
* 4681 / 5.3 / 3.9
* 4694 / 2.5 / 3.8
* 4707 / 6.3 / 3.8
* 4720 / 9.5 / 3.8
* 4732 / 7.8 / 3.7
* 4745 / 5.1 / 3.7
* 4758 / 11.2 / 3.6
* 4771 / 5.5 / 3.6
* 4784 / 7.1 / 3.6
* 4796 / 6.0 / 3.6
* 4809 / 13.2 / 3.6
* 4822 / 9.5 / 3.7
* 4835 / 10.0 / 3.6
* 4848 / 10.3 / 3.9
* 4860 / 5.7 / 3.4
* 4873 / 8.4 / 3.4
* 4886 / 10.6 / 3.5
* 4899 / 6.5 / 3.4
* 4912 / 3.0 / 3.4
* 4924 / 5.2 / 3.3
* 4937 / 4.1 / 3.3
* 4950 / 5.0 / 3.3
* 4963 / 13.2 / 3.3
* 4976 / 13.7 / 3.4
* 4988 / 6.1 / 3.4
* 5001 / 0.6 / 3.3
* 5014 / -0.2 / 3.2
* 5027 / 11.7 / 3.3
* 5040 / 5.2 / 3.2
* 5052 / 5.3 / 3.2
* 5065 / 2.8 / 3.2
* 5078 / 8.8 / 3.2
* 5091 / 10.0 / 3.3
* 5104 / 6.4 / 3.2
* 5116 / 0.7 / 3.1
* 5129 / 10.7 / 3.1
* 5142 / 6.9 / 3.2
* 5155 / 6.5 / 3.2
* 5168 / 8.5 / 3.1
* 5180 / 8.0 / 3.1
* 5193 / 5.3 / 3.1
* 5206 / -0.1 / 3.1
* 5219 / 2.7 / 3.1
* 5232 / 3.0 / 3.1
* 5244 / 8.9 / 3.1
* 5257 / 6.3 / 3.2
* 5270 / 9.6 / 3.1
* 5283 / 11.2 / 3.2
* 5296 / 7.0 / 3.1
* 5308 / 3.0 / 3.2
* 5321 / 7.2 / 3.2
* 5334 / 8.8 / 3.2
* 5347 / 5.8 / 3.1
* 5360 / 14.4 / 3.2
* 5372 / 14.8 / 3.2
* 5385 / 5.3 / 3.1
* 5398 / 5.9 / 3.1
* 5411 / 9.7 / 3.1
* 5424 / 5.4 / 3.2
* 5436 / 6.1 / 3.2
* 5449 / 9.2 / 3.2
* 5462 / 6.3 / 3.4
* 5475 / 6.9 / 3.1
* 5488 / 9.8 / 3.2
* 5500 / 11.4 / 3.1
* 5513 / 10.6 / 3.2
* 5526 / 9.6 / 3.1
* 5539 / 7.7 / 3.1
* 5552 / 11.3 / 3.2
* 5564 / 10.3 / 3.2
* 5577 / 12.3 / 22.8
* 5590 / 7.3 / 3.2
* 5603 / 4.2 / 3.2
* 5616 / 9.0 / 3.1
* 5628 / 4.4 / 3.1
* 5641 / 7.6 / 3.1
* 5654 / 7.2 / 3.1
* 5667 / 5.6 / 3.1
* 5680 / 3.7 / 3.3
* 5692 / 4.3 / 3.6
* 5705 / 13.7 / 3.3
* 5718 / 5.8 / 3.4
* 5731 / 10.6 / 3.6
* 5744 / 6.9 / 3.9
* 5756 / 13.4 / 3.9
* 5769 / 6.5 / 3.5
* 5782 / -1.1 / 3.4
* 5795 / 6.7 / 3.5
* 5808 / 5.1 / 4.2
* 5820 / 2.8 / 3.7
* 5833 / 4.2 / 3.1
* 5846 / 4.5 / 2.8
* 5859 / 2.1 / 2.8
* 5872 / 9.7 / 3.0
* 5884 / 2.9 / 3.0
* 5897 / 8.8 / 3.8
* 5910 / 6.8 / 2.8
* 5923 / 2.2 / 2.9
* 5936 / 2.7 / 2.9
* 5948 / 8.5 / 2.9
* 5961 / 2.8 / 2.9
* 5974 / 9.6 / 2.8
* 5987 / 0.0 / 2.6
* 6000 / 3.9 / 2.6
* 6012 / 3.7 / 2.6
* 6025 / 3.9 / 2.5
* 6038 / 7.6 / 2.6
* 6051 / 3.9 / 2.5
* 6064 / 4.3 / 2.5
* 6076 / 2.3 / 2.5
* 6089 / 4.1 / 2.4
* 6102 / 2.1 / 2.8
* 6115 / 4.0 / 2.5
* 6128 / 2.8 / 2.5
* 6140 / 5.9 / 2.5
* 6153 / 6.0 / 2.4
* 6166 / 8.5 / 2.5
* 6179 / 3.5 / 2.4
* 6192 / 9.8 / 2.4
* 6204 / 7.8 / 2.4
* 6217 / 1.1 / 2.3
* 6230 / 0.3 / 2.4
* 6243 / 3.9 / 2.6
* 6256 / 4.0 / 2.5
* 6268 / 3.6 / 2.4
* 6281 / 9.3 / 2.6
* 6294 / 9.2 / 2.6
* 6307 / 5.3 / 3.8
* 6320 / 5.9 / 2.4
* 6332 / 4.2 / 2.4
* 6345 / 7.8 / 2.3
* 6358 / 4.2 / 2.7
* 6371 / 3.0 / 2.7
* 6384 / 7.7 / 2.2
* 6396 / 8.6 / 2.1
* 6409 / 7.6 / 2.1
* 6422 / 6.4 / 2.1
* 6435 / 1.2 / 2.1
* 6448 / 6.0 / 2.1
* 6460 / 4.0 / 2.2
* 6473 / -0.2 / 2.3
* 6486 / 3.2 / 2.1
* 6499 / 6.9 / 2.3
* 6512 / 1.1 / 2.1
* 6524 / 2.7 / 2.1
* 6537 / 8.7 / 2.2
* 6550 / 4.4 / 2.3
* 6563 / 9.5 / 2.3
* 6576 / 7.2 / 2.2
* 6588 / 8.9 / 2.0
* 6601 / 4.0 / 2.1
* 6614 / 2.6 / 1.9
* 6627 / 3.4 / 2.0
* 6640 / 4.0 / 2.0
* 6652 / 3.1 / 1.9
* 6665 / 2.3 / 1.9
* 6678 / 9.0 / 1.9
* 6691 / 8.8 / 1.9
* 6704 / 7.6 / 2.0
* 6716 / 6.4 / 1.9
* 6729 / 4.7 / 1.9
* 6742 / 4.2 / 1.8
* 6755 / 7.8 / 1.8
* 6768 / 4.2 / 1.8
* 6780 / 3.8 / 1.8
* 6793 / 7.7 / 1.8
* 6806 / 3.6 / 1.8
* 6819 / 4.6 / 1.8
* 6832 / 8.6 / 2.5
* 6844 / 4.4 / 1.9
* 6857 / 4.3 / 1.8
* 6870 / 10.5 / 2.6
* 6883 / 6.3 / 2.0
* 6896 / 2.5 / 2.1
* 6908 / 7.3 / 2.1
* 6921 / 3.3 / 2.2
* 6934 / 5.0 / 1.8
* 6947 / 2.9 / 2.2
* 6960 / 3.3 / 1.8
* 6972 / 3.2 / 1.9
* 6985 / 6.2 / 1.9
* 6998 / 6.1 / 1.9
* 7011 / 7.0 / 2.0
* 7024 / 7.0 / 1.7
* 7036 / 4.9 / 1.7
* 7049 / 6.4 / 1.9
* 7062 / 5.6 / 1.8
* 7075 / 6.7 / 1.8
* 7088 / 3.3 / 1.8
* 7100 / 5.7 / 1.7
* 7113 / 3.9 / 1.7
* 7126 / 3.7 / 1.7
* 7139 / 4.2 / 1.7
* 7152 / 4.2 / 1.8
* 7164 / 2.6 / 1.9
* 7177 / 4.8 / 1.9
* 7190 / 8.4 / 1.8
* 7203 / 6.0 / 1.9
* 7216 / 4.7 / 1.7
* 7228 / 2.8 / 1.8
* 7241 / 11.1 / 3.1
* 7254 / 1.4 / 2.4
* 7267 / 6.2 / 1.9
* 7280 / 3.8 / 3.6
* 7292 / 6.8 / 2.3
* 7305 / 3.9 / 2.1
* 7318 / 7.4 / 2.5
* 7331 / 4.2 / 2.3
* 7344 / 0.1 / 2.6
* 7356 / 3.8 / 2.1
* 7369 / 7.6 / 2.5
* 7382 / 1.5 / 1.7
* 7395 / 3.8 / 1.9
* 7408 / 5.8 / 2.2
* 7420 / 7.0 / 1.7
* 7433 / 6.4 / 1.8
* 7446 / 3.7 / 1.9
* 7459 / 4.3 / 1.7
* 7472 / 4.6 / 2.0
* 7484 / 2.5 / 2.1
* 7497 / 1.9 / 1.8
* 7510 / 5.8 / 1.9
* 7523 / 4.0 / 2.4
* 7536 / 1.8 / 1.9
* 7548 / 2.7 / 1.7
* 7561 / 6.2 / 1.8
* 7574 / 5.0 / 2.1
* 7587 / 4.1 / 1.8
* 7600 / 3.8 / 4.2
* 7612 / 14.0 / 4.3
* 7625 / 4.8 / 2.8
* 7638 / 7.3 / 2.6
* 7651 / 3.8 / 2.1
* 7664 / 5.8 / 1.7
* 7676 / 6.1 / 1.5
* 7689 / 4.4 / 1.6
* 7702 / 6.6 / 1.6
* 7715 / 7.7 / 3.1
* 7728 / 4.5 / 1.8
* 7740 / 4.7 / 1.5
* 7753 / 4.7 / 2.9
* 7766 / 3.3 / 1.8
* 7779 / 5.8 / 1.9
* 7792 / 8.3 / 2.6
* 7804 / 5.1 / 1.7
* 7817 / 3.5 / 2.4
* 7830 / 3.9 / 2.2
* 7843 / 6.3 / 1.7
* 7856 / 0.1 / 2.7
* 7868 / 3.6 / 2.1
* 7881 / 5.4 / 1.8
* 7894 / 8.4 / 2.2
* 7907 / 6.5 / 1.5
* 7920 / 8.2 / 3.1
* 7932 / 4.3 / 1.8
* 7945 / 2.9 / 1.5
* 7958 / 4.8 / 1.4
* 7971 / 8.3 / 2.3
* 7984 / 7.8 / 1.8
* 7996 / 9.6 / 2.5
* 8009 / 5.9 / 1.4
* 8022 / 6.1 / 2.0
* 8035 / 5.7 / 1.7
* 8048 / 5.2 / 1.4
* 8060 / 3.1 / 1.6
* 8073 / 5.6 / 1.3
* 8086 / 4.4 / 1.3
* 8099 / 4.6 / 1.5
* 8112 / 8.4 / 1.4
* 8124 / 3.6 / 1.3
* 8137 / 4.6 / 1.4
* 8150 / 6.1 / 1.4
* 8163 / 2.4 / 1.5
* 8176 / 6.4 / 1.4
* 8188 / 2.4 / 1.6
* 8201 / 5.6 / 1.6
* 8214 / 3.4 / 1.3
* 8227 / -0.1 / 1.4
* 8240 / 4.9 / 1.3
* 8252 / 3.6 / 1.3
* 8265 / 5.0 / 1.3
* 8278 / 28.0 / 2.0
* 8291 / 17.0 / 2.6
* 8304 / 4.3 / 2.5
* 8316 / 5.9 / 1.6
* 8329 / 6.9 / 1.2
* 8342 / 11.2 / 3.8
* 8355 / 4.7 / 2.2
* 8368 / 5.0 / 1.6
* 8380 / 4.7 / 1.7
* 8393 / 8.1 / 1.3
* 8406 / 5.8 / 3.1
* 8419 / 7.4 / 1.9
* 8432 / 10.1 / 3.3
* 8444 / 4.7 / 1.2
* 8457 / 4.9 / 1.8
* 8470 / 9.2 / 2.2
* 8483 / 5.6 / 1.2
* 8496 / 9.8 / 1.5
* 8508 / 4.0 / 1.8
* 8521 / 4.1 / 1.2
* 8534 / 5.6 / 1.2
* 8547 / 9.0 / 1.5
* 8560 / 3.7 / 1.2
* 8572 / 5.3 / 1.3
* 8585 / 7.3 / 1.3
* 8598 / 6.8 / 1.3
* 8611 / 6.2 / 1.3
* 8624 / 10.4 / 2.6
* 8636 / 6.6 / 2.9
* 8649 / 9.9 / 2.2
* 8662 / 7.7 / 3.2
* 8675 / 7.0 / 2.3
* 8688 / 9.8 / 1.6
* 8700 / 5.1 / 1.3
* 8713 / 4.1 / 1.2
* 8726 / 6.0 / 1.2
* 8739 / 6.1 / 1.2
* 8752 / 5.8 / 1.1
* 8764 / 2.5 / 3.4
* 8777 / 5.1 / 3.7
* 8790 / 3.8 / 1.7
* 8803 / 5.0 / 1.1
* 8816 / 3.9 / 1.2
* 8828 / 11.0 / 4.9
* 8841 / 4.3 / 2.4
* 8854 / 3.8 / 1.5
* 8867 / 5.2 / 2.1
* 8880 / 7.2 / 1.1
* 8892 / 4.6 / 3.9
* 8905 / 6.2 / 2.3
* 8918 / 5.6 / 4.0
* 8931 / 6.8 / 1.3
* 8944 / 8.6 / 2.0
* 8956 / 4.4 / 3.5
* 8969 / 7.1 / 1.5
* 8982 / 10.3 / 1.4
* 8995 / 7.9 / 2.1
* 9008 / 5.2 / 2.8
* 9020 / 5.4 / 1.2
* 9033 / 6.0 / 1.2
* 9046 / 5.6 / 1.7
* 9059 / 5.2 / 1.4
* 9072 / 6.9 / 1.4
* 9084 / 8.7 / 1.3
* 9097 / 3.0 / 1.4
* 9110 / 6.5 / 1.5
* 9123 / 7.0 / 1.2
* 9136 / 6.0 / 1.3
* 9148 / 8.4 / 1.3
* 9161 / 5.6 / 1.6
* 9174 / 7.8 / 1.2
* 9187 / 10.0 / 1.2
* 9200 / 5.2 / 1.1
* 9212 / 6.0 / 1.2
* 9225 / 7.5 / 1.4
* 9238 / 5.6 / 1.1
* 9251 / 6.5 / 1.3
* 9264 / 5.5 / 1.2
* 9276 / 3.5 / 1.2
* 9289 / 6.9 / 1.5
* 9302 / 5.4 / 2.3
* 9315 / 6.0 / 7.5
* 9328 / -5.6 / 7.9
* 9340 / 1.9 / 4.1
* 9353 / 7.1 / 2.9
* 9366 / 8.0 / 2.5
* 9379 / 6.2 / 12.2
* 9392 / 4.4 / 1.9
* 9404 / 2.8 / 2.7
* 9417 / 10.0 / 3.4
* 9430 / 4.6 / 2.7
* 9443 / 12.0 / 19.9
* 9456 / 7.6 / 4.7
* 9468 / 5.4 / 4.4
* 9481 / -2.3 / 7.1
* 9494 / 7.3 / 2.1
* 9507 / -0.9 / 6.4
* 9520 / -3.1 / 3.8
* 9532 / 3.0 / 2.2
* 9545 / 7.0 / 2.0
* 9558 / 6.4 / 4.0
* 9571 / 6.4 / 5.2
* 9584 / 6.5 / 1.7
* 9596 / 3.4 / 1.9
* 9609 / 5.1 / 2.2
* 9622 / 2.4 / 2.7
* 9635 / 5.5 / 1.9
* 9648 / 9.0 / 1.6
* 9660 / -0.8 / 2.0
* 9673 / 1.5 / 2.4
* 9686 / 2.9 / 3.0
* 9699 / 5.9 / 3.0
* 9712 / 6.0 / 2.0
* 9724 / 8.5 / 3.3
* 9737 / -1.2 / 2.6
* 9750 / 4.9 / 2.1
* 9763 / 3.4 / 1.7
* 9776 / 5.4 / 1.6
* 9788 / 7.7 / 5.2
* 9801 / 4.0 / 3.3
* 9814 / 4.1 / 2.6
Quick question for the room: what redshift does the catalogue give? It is 1.221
